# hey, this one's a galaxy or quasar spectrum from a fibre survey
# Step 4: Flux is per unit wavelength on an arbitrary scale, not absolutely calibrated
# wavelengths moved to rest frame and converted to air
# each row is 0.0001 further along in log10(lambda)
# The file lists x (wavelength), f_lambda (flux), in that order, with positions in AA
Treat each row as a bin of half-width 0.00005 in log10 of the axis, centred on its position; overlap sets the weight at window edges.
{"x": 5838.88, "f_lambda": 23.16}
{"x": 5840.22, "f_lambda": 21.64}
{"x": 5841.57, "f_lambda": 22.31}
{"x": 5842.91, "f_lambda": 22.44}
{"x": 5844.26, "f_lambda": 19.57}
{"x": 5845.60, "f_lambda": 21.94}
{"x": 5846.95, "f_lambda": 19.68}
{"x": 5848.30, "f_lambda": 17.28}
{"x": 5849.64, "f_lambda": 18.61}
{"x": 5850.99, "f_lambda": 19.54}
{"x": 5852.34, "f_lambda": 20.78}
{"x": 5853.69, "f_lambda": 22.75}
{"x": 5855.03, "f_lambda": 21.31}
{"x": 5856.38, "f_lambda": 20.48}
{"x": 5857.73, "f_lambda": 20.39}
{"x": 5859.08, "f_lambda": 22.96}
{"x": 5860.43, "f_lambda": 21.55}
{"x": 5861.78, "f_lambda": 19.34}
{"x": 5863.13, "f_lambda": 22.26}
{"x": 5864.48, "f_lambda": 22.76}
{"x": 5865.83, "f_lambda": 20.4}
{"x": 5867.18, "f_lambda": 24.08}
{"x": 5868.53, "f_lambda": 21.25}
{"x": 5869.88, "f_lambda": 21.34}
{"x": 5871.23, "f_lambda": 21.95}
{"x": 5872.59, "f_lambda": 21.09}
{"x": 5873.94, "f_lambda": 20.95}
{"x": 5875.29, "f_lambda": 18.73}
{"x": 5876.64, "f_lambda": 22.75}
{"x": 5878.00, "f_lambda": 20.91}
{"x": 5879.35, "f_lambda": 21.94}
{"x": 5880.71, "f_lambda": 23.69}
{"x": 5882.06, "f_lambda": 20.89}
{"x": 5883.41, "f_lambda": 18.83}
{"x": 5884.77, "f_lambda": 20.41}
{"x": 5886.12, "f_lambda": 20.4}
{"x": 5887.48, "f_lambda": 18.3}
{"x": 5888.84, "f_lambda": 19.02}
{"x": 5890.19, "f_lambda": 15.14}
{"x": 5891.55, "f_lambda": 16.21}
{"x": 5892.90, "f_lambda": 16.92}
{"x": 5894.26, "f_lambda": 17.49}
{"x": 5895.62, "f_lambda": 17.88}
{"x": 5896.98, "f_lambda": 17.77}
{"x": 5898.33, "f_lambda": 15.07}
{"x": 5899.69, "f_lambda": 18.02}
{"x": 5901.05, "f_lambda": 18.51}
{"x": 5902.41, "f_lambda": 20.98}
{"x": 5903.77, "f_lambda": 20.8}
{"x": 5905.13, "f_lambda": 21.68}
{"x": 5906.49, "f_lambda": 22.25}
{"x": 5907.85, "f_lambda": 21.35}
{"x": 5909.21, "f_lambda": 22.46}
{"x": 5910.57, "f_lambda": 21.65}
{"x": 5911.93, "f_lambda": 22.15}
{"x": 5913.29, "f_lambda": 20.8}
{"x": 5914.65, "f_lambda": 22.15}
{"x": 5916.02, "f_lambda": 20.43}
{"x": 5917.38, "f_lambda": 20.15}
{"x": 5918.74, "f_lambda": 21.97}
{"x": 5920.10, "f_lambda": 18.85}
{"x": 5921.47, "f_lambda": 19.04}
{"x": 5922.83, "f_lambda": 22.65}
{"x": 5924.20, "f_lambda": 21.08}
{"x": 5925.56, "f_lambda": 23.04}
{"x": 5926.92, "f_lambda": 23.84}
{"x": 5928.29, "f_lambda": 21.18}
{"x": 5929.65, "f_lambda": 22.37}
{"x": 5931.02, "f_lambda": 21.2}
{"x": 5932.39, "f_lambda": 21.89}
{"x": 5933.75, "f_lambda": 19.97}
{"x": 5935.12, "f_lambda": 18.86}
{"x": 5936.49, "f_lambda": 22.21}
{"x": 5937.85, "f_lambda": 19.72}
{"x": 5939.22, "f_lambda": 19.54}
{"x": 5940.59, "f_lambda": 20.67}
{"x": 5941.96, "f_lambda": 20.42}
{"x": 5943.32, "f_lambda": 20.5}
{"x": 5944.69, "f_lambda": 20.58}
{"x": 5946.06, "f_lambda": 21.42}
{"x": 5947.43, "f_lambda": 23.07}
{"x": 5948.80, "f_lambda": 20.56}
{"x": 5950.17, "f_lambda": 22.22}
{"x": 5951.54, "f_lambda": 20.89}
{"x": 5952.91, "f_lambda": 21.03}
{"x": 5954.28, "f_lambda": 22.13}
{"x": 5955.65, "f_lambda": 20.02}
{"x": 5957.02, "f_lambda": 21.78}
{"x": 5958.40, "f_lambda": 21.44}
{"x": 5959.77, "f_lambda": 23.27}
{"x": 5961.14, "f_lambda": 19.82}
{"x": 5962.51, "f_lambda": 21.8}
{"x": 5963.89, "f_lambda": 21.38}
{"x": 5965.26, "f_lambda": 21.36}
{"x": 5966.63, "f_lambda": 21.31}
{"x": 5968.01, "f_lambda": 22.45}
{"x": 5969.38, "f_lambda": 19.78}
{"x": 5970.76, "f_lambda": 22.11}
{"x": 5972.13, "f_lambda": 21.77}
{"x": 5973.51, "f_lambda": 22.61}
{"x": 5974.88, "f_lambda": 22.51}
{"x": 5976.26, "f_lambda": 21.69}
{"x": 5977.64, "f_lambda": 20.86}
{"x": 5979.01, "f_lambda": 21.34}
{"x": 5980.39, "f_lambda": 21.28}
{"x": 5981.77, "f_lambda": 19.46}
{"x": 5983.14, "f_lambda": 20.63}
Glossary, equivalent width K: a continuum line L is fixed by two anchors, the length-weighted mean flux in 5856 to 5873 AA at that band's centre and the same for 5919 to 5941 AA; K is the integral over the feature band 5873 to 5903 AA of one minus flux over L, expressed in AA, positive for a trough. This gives 3.1 AA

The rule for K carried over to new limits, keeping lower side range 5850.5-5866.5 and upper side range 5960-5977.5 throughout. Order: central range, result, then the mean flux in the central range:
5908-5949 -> 0.5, 21.2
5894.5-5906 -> 1.4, 18.8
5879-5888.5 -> 0.3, 20.5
